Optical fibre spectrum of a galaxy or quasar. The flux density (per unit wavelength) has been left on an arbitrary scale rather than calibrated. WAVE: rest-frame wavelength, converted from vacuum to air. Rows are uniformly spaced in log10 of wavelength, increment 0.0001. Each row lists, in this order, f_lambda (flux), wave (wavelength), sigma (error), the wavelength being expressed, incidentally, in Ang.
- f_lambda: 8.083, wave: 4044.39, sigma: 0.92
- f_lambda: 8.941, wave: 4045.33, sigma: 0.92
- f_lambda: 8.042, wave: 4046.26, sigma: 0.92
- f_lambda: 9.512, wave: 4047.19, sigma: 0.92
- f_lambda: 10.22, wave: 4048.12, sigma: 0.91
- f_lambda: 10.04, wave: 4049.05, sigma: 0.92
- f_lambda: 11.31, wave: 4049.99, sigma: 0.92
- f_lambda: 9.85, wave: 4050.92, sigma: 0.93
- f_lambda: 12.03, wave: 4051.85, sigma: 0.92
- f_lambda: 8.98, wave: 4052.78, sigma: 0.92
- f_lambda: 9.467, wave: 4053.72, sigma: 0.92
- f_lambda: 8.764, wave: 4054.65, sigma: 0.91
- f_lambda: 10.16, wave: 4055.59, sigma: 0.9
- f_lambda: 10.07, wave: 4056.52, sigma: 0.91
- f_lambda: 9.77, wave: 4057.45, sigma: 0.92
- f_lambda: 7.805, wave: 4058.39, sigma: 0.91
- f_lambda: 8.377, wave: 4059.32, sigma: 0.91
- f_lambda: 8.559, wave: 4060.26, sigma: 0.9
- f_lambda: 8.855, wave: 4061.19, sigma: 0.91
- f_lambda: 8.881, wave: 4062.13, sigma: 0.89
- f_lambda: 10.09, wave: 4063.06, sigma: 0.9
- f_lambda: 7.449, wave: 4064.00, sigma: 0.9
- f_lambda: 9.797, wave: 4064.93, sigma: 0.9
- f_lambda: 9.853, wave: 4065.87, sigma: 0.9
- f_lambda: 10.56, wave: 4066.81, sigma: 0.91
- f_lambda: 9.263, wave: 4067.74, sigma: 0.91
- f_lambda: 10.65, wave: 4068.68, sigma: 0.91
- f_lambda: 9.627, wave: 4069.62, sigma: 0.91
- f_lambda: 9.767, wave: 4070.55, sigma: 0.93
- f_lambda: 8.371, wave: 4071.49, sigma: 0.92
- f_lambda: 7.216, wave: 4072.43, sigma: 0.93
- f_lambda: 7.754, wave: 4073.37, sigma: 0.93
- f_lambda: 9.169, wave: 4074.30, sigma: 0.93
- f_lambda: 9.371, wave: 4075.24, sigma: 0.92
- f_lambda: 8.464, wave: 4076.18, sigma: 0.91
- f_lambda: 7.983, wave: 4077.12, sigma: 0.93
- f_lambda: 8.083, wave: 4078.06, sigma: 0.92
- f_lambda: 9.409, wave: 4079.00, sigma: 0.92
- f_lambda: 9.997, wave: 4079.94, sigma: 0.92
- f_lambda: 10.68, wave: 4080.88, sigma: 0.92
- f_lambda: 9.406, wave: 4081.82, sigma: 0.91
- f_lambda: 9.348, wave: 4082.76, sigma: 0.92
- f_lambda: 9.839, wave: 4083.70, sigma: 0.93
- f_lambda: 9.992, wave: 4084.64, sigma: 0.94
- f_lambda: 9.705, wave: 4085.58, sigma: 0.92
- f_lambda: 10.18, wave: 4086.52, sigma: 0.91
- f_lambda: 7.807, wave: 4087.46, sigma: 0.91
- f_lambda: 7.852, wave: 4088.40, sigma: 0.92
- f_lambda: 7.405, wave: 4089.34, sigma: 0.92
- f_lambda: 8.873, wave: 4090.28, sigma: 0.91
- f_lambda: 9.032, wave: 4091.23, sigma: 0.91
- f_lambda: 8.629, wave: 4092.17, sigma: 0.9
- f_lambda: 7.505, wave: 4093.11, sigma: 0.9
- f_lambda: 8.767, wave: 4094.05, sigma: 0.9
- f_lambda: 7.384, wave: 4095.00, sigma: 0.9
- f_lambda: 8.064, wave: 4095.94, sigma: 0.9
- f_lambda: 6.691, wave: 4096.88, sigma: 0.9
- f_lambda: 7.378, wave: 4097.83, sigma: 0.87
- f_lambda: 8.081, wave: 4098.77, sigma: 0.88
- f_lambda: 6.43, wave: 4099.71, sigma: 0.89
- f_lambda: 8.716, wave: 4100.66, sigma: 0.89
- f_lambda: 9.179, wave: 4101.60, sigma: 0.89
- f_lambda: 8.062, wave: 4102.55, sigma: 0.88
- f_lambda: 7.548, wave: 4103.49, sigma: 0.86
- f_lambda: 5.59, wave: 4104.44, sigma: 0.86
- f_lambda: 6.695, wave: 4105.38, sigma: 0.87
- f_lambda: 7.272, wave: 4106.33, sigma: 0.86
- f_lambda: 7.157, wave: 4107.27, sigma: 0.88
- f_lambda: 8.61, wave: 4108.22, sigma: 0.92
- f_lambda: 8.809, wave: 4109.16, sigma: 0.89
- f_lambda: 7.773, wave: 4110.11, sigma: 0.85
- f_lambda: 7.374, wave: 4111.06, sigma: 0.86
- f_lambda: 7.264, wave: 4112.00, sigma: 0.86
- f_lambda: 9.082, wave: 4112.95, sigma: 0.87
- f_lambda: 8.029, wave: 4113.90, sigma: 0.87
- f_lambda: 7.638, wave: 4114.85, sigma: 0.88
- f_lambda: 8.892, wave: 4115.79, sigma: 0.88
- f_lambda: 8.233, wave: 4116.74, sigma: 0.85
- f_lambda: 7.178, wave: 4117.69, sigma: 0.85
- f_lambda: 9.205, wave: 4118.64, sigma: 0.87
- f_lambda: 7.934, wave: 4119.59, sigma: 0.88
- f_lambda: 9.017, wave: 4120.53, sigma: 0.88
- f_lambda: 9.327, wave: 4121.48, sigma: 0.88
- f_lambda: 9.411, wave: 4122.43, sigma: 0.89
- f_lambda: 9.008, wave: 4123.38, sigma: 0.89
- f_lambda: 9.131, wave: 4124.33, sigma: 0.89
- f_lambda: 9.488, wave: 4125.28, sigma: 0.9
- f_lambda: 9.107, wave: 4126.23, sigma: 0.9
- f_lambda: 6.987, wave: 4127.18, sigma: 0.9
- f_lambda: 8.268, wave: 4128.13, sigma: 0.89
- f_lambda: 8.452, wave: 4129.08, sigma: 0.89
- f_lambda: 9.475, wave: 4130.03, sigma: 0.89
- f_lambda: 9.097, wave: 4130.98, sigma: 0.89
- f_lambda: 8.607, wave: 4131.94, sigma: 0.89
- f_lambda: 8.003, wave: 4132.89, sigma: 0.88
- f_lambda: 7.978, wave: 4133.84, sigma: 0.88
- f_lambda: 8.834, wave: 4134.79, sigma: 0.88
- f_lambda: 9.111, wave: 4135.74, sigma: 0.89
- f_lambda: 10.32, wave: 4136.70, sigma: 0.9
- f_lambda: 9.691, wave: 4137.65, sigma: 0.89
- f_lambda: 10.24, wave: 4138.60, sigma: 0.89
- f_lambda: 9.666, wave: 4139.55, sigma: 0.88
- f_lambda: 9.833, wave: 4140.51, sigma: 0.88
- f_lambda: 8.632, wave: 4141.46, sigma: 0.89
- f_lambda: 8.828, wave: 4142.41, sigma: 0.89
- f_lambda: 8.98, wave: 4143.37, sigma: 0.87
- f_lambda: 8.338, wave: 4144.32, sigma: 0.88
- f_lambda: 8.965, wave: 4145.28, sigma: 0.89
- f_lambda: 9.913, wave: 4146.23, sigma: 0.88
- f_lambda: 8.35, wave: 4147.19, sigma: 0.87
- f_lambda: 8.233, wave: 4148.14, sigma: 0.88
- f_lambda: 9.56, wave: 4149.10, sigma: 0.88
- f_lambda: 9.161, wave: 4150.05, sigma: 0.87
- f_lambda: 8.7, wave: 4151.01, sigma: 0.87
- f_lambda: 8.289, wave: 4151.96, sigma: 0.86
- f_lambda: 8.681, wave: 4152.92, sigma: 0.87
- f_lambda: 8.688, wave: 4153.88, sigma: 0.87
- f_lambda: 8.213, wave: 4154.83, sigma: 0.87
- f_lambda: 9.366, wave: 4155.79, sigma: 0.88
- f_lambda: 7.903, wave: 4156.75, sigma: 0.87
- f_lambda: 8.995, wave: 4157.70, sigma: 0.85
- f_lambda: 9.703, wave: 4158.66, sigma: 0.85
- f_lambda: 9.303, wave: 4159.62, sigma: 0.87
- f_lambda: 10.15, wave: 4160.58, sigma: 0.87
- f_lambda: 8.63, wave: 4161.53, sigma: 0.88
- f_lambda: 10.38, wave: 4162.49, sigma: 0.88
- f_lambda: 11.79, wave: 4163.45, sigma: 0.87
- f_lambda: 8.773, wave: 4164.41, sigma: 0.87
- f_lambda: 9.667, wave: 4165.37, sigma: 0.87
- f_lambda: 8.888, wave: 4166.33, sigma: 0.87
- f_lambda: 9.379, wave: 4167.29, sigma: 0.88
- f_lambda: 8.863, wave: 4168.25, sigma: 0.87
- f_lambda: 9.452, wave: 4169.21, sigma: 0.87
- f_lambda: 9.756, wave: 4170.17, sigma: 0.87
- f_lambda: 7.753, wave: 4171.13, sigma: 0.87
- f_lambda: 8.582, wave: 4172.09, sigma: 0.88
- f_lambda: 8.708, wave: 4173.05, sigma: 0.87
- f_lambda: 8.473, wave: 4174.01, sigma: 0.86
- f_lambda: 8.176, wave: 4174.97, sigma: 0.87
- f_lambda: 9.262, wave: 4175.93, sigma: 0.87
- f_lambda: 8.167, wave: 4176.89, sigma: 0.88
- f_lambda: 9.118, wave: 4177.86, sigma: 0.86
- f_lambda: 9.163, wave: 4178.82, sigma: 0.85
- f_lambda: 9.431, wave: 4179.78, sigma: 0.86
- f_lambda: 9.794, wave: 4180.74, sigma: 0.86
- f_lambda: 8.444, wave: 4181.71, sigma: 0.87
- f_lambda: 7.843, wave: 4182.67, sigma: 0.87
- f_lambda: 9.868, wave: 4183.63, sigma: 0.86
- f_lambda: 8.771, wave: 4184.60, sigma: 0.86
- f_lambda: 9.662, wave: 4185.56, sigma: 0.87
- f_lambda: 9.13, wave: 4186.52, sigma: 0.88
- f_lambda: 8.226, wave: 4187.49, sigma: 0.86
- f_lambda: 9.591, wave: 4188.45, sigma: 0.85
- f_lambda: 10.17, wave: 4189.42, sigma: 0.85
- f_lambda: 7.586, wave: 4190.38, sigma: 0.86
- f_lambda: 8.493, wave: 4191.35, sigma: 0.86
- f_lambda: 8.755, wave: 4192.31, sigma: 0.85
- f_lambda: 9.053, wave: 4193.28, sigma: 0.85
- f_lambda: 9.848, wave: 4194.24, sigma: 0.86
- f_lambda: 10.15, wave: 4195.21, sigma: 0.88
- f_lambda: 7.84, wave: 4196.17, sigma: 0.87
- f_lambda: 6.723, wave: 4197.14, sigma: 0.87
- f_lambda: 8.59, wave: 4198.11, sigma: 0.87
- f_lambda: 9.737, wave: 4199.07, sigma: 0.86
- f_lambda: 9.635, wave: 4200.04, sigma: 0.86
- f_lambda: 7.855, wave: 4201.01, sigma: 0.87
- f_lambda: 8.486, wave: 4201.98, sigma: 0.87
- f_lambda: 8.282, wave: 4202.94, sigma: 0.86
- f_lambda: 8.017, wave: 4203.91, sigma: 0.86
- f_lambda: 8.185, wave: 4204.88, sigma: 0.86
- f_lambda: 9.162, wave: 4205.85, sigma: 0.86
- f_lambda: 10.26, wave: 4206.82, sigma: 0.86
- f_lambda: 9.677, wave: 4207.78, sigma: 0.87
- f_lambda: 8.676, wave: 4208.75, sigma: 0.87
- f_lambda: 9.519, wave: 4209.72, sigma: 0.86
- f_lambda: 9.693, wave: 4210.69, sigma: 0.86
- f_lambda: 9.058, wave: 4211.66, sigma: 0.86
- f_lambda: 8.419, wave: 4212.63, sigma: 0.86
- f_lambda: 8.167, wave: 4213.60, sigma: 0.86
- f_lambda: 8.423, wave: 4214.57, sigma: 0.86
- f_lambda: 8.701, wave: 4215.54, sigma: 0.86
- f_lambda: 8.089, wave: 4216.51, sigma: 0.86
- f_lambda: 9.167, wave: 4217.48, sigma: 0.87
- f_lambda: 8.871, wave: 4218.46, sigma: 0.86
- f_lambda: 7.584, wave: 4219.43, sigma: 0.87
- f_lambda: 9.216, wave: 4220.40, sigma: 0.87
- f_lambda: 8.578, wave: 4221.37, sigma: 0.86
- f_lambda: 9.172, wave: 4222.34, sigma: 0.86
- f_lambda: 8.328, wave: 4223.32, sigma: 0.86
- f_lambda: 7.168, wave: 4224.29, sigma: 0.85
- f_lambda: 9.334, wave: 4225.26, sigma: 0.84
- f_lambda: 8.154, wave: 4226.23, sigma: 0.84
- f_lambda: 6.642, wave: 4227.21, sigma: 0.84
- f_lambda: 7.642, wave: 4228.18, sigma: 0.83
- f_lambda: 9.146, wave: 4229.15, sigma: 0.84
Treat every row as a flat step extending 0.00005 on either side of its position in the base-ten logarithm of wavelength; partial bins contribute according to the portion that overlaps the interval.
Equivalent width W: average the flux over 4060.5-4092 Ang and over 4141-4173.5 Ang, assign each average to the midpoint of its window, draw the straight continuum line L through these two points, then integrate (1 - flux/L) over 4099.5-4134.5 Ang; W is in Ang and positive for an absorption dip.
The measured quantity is 3.2 Ang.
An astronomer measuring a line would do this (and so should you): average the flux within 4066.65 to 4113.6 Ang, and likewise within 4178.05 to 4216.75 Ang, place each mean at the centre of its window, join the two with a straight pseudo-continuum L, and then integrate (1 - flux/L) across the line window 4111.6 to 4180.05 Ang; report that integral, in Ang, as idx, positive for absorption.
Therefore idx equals -1.8 Ang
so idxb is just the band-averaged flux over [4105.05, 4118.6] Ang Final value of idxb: 7.91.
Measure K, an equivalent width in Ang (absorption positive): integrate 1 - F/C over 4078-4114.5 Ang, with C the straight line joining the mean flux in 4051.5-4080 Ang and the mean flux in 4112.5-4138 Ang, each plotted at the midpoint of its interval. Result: 2.6 Ang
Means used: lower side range 9.16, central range 8.3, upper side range 8.72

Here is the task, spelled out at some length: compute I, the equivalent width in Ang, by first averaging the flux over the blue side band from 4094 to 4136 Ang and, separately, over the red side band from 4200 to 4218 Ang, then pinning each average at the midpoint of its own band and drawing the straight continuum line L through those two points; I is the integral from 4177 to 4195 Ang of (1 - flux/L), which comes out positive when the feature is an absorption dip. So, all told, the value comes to -0.9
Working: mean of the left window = 8.18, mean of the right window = 8.79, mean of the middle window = 9.05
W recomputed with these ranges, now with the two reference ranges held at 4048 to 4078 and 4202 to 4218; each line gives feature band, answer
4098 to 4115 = 2.6 Ang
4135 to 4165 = -0.6 Ang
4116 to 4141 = 0.5 Ang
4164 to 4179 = 0.1 Ang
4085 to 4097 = 1.1 Ang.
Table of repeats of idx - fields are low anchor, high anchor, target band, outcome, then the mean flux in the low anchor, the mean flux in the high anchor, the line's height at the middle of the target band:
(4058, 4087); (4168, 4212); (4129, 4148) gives -0.1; 9.18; 8.91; 9.03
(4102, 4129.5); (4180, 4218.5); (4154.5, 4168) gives -1.3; 8.16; 8.87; 8.55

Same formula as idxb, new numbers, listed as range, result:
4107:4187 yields 8.88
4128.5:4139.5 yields 9.09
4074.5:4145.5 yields 8.55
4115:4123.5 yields 8.64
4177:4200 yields 8.95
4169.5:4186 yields 8.89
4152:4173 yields 9.16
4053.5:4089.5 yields 9.14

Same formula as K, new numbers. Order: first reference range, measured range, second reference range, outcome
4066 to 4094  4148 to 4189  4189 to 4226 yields -1.0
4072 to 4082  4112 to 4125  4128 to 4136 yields 0.2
